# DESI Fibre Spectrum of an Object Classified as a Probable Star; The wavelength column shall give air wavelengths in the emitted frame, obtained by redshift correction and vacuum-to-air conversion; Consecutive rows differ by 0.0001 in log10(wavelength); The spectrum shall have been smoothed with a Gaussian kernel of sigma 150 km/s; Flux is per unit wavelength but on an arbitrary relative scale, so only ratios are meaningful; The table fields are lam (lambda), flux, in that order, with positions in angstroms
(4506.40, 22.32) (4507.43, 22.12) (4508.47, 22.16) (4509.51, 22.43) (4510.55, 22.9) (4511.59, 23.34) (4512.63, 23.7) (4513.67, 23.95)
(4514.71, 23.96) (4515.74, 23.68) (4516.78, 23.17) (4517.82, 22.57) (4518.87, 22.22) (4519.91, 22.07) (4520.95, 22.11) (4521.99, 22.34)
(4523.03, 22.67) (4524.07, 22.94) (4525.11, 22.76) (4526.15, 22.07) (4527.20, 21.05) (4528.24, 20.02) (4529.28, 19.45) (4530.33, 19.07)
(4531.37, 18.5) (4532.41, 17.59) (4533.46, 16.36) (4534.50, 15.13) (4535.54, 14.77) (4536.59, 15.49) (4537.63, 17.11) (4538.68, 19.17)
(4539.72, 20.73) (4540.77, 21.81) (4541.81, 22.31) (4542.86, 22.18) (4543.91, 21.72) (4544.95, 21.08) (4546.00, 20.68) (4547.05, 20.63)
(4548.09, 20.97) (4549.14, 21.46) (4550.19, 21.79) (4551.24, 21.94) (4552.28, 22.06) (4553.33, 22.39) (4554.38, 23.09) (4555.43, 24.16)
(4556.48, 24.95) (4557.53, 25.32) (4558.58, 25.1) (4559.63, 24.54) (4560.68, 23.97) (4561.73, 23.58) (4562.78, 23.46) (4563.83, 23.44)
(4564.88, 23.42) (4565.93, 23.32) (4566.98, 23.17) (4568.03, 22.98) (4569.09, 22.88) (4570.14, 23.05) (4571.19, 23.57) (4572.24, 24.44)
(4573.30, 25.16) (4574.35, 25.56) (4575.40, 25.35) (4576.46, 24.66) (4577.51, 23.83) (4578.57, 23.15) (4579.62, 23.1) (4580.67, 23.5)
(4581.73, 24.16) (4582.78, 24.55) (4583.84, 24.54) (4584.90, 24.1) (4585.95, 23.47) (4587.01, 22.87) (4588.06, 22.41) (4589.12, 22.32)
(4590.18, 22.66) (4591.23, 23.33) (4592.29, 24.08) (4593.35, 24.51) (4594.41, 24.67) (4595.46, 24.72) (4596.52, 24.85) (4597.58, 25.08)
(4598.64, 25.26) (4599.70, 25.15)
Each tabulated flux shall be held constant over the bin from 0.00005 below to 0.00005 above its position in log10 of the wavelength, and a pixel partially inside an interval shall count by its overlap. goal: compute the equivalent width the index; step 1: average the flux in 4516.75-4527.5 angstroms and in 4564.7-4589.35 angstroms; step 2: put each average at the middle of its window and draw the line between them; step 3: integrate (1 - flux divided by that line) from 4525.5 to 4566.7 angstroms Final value 3.2 angstroms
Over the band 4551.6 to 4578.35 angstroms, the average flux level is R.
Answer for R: 23.9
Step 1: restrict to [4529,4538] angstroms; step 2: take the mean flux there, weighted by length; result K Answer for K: 17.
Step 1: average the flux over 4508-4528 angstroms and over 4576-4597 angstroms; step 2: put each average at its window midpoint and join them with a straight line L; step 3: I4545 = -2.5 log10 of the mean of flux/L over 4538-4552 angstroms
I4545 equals 0.09 mag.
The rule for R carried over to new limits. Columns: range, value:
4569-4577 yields 24.4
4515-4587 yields 22.2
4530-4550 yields 19.4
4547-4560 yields 23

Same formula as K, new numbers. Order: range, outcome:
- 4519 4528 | 22.2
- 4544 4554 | 21.5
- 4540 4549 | 21.4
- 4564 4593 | 23.7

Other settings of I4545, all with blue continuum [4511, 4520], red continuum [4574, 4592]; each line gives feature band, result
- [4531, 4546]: 0.23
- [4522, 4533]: 0.13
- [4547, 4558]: 0.04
